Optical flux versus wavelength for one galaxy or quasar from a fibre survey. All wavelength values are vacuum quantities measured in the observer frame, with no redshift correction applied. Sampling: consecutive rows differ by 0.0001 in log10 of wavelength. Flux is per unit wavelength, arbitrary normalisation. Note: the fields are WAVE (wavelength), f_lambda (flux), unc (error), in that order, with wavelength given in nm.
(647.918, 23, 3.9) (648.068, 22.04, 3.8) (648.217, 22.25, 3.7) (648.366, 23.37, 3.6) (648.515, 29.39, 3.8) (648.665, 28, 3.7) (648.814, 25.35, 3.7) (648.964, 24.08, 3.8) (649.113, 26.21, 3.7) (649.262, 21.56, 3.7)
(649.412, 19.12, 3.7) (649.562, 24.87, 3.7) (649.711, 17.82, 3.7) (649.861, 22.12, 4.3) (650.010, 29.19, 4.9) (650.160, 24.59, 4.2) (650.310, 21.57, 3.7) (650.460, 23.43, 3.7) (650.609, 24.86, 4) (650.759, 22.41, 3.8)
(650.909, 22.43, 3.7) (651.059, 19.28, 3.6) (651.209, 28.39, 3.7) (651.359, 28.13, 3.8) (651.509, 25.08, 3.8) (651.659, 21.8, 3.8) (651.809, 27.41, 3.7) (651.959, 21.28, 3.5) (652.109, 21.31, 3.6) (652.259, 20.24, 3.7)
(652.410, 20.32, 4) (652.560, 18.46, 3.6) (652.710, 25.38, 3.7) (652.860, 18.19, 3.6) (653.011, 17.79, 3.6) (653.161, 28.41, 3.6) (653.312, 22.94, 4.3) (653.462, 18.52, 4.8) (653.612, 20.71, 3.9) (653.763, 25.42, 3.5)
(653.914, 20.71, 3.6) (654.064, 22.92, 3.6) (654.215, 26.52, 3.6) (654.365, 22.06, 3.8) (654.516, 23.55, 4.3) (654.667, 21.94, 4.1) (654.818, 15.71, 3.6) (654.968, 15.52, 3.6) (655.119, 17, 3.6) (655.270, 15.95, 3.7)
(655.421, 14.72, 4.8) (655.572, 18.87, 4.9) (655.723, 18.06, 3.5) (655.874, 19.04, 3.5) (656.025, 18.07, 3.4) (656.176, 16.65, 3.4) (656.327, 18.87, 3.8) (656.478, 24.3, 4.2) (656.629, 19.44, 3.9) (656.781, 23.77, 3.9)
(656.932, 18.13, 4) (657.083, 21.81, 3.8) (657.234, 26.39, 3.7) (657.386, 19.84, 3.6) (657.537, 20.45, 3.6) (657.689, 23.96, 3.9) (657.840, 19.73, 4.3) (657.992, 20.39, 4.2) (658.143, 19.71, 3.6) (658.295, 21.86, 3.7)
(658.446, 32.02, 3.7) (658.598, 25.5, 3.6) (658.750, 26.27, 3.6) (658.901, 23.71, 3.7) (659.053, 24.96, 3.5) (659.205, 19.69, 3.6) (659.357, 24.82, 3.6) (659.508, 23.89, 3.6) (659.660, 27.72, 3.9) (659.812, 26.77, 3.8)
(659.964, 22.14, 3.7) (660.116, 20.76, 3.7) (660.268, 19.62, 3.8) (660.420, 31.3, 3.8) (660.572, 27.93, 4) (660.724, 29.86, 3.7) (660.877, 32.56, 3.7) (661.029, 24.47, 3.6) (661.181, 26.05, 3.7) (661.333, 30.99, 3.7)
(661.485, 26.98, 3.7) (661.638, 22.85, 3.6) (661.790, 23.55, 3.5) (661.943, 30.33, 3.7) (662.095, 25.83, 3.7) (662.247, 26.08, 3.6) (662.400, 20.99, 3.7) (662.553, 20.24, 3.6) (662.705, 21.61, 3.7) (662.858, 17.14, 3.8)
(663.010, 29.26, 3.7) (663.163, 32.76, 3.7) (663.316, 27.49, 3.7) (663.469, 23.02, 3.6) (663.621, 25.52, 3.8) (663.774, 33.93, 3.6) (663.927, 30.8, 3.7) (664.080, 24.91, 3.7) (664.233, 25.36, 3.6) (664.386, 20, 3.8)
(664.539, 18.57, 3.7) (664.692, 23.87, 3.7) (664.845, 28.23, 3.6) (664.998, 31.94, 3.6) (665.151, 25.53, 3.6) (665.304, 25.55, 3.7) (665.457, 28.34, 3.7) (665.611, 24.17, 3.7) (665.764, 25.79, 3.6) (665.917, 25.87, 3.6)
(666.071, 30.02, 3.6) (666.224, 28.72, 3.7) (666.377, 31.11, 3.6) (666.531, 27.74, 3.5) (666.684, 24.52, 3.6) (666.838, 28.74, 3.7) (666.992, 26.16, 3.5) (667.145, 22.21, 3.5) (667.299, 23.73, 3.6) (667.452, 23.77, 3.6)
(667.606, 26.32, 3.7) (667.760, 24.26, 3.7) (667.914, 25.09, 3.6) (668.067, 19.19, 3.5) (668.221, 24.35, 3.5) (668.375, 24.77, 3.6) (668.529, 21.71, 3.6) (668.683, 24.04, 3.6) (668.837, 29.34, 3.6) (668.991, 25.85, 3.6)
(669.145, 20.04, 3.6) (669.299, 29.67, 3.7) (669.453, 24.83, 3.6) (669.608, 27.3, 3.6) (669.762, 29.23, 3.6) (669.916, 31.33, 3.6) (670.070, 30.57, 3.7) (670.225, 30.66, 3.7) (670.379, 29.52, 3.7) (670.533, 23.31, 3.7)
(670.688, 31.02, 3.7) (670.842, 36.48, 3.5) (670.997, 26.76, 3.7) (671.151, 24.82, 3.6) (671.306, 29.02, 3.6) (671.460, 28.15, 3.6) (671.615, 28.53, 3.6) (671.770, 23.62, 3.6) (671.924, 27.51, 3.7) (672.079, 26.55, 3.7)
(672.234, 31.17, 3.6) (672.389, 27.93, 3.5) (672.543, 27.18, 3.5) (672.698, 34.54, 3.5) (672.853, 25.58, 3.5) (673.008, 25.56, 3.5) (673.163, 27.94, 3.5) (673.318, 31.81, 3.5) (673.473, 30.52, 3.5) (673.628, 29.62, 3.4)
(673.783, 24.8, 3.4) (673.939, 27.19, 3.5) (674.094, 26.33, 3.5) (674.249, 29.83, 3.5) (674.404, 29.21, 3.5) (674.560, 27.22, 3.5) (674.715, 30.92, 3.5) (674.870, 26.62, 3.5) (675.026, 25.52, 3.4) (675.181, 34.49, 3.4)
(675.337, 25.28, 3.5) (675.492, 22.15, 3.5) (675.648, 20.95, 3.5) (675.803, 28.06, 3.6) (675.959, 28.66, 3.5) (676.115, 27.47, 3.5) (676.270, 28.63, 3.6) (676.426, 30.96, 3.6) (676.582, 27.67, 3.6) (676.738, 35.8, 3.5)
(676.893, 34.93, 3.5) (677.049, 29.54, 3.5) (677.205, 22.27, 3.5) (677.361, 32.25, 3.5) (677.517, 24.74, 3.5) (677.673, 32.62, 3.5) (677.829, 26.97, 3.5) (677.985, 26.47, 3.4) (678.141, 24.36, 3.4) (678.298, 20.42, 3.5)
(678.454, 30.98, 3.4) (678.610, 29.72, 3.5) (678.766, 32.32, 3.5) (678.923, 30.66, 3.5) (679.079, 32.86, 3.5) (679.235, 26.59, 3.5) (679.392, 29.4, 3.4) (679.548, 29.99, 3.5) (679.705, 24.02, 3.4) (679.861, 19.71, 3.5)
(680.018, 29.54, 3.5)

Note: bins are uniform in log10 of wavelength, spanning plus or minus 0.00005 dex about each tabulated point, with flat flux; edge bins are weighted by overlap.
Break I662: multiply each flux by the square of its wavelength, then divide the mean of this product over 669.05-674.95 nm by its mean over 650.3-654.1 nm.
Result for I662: 1.3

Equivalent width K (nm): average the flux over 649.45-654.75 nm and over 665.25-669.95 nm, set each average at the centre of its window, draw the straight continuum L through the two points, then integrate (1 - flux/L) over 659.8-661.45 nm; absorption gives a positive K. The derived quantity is -0.140 nm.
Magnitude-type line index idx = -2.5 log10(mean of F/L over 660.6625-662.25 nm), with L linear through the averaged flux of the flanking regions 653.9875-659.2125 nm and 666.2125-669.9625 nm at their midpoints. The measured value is -0.18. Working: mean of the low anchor 21.1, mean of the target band 27.3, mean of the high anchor 25.7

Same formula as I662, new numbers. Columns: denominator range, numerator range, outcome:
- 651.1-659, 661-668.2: 1.23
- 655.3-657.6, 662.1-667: 1.35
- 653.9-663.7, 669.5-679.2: 1.29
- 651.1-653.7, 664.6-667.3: 1.24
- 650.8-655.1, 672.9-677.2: 1.37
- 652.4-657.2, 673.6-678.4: 1.46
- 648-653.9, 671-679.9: 1.31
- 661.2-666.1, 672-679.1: 1.14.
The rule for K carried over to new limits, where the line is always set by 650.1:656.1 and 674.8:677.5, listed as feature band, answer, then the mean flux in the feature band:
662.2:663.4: 0.00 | 24.4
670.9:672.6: -0.03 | 27.5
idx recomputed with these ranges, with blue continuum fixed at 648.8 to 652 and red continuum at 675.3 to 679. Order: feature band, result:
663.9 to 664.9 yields 0.080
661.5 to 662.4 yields 0.008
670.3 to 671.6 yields -0.061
